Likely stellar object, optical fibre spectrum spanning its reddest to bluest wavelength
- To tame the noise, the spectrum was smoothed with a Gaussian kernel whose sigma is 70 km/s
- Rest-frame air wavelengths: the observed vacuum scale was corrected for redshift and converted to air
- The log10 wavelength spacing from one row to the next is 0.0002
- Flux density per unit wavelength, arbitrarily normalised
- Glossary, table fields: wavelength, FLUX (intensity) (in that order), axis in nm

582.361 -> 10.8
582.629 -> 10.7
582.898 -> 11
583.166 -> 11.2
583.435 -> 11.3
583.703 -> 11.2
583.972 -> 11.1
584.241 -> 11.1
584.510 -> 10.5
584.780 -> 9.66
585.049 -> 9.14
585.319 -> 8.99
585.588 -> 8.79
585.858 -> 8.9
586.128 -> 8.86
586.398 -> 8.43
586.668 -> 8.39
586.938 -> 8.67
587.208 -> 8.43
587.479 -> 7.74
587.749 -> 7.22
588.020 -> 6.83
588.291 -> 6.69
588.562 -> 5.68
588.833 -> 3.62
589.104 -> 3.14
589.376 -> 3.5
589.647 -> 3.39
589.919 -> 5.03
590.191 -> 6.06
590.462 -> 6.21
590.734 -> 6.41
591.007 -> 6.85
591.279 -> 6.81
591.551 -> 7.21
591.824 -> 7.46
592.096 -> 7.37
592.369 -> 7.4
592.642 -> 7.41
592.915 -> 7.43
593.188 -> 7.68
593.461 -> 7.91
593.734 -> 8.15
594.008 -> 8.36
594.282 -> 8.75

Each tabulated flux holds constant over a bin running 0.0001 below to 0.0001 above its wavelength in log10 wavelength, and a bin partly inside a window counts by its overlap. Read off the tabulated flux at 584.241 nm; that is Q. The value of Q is 11.1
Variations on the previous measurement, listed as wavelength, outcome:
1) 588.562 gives 5.68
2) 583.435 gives 11.3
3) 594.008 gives 8.36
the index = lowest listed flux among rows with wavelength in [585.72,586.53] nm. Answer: 8.43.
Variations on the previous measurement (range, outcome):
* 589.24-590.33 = 3.39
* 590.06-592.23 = 6.06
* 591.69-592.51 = 7.37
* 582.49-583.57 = 10.7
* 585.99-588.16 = 6.83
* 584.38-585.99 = 8.79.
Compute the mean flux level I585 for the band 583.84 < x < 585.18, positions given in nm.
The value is 10.3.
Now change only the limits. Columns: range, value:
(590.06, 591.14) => 6.38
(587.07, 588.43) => 7.38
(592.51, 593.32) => 7.51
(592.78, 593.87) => 7.8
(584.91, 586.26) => 8.94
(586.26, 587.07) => 8.5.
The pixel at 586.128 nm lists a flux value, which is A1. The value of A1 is 8.86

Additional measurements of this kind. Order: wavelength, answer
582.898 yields 11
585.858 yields 8.9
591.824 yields 7.46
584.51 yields 10.5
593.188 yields 7.68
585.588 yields 8.79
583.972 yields 11.1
